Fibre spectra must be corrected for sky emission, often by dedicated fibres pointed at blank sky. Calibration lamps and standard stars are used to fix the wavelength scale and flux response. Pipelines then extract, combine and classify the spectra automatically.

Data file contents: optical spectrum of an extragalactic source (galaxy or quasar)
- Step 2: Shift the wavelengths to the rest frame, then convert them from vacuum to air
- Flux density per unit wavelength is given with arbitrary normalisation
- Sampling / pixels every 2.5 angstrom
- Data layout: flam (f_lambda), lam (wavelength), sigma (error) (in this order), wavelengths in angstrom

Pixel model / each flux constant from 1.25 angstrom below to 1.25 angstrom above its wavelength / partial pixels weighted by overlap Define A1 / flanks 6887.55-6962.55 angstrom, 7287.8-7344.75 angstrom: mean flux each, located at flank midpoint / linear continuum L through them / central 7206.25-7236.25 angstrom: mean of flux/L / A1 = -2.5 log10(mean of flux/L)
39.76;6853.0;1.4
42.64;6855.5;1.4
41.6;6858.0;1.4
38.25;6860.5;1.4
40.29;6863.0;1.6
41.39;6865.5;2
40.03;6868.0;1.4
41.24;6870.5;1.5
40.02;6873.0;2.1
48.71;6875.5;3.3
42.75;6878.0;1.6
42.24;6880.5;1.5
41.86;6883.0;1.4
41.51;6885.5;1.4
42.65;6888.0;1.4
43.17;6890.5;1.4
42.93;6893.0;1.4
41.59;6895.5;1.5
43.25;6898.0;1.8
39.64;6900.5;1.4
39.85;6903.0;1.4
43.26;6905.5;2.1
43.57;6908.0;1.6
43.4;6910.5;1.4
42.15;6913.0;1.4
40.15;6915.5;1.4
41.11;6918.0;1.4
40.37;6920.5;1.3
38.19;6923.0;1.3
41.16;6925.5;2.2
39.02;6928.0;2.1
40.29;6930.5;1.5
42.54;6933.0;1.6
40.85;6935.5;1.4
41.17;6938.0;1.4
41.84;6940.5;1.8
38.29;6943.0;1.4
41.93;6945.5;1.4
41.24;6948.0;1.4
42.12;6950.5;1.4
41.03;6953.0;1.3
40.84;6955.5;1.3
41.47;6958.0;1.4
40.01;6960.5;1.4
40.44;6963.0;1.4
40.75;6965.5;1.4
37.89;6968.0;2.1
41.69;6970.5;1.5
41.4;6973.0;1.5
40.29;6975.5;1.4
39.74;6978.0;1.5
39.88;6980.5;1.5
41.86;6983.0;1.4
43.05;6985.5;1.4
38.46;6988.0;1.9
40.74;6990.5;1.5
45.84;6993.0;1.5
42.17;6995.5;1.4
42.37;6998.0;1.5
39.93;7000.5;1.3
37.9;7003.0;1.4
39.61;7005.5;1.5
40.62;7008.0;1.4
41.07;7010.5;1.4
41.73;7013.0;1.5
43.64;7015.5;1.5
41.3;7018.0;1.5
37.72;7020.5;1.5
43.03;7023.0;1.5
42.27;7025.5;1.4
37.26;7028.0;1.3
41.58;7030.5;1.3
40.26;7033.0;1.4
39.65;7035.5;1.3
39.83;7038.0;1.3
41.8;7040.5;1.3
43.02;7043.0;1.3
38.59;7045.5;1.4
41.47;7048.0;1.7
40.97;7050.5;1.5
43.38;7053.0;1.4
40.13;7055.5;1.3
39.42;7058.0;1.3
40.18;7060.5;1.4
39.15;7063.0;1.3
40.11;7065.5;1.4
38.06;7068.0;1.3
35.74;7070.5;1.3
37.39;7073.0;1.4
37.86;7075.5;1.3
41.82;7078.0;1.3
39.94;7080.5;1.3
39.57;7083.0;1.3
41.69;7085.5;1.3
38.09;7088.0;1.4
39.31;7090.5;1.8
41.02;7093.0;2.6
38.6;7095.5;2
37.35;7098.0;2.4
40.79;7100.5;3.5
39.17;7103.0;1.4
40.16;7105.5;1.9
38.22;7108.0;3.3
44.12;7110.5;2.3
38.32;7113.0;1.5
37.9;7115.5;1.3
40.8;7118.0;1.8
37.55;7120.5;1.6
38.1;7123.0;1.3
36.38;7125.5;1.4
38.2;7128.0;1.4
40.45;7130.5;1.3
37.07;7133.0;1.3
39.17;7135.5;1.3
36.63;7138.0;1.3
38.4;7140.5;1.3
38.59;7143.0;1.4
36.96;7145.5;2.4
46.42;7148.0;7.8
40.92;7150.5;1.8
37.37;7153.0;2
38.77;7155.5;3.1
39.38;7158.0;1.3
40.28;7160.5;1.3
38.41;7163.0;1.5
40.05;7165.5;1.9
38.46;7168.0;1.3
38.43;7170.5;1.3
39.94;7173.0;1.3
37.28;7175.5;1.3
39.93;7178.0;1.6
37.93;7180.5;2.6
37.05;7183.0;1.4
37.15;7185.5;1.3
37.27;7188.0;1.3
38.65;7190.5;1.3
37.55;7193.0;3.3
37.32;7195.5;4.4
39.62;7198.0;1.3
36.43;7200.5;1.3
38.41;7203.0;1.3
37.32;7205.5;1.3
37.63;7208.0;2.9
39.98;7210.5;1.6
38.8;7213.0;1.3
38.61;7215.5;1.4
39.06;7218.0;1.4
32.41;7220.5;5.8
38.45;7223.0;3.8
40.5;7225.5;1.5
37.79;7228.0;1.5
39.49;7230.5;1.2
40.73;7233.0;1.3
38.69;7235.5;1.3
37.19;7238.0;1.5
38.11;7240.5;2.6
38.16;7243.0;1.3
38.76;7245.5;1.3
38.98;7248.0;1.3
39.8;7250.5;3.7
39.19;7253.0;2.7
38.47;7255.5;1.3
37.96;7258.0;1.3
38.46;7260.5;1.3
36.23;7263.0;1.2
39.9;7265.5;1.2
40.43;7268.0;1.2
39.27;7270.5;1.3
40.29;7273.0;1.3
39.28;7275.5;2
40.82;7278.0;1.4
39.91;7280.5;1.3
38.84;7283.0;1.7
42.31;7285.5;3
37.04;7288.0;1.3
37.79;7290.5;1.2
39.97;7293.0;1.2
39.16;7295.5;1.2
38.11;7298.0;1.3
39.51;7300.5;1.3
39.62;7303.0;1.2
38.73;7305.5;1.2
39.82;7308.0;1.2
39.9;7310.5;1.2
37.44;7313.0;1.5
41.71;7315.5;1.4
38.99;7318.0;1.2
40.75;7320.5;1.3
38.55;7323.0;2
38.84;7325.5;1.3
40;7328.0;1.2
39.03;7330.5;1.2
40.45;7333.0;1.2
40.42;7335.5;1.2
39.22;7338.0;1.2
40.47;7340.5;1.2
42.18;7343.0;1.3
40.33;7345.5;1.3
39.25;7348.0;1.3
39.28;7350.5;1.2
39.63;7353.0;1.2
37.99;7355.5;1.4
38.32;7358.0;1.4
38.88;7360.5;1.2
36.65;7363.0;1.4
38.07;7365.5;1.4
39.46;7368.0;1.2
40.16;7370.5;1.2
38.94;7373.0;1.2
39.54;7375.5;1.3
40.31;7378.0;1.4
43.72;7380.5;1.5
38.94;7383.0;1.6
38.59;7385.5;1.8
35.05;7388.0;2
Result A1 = 0.04 mag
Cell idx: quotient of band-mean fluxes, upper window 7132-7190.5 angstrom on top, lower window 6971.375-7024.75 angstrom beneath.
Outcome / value 0.94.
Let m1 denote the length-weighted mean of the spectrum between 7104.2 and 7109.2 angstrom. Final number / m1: 39.2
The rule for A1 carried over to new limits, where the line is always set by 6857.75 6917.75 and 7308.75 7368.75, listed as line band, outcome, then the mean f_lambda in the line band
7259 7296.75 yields 0.01 mag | 39.3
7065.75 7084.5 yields 0.06 mag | 38.7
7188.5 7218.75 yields 0.05 mag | 38.2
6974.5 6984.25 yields 0.02 mag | 40.4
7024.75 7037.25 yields 0.03 mag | 40.1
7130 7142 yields 0.06 mag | 38.2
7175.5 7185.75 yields 0.06 mag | 38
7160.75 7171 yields 0.04 mag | 39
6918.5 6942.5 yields 0.03 mag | 40.5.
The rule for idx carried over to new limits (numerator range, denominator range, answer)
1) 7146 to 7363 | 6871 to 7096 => 0.95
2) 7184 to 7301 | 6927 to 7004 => 0.94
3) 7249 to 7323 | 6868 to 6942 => 0.94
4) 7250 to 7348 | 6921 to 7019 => 0.97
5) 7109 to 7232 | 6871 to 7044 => 0.94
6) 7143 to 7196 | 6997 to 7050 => 0.95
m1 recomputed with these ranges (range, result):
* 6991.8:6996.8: 44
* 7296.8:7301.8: 38.8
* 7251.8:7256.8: 38.8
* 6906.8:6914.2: 43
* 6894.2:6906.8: 41.5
